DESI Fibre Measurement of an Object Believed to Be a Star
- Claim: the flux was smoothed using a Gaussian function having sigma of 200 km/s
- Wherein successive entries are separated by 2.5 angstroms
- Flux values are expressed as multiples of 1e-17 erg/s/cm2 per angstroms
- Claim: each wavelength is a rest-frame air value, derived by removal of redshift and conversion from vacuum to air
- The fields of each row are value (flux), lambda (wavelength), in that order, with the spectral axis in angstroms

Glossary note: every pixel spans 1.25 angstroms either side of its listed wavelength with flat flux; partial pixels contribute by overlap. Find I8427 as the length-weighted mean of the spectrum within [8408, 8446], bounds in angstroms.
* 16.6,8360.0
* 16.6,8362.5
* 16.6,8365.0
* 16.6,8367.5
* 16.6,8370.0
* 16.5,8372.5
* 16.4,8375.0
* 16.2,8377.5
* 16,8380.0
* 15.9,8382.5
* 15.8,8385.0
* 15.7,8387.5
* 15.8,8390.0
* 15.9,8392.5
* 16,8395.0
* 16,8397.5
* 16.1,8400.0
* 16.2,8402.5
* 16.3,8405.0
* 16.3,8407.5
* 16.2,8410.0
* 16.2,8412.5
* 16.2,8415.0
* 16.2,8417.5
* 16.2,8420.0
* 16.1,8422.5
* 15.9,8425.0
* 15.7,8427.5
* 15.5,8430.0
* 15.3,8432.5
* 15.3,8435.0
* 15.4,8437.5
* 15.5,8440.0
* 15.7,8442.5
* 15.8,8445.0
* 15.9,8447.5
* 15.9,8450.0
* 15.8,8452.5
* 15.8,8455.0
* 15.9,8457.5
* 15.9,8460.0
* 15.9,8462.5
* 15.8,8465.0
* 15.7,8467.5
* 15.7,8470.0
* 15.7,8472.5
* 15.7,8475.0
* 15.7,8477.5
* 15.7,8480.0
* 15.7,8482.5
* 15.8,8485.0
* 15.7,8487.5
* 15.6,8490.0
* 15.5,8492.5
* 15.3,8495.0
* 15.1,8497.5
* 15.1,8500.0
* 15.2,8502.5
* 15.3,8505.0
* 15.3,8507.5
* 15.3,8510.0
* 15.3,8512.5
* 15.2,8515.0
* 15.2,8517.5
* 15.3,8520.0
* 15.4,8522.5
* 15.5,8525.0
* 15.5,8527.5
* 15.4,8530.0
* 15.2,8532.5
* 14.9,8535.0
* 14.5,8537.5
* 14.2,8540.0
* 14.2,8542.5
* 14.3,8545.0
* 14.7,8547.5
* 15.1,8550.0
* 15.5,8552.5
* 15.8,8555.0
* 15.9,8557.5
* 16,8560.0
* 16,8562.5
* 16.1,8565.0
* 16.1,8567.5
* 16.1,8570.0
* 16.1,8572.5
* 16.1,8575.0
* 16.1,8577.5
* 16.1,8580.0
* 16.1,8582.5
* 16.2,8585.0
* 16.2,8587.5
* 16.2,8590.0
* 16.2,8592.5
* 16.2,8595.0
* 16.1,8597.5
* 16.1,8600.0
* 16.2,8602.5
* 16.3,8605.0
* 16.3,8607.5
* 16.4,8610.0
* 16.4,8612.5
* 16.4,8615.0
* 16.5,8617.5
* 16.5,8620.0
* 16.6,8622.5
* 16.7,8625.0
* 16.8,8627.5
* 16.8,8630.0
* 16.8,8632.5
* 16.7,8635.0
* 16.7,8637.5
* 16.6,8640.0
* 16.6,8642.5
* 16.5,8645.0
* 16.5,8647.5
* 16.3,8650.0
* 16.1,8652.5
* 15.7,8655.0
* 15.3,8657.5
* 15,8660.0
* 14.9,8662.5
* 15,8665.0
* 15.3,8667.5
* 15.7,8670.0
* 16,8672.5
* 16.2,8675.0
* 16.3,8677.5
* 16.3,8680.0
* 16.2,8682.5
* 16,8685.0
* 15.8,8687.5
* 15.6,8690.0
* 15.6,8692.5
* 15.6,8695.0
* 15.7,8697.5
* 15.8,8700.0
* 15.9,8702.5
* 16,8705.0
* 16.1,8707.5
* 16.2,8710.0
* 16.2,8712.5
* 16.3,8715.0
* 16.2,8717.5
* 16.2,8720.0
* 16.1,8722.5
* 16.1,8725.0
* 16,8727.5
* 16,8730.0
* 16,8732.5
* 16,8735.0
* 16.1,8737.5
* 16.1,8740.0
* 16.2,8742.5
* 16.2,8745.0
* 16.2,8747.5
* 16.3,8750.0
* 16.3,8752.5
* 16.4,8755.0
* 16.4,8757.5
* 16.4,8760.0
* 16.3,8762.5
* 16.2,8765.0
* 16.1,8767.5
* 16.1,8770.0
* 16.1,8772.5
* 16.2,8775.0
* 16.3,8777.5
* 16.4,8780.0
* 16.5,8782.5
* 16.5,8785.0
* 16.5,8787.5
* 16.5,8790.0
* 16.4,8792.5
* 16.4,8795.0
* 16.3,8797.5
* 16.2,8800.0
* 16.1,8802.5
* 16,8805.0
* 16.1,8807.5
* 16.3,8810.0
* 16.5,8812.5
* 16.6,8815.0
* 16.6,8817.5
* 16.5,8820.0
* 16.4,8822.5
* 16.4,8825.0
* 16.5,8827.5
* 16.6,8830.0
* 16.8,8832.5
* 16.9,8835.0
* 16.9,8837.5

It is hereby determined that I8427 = 15.8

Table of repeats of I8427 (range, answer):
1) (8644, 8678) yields 15.8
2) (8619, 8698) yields 16.1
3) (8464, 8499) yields 15.6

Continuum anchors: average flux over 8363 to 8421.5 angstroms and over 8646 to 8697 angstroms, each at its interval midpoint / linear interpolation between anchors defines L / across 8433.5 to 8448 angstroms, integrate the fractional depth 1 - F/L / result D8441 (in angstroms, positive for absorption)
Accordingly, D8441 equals 0.5 angstroms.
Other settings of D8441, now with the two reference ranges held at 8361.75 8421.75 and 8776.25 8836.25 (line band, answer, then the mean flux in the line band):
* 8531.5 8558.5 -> 2.2 angstroms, 14.9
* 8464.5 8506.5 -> 1.8 angstroms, 15.5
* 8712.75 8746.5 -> 0.5 angstroms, 16.1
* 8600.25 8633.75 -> -0.4 angstroms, 16.5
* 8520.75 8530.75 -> 0.5 angstroms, 15.4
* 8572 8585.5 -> 0.2 angstroms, 16.1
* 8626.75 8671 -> 0.7 angstroms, 16.1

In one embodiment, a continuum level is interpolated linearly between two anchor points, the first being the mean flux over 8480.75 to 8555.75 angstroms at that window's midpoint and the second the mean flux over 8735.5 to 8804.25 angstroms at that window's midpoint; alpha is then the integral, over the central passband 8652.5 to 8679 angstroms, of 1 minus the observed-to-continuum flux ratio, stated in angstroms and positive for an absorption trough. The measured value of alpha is 0.4 angstroms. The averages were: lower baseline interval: 15.2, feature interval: 15.6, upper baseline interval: 16.3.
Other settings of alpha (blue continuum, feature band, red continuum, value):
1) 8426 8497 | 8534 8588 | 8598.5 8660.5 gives 1.79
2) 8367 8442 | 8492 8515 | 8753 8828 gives 1.18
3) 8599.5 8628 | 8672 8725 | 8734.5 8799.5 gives 1.09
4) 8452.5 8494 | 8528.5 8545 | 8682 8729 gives 1.14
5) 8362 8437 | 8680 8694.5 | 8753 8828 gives 0.36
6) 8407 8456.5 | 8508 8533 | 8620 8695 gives 0.95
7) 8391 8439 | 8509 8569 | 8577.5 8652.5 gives 3.52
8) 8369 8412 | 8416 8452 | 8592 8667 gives 0.86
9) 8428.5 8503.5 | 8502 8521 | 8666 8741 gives 0.52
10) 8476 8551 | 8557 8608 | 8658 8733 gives -2.21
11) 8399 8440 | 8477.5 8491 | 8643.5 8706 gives 0.17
